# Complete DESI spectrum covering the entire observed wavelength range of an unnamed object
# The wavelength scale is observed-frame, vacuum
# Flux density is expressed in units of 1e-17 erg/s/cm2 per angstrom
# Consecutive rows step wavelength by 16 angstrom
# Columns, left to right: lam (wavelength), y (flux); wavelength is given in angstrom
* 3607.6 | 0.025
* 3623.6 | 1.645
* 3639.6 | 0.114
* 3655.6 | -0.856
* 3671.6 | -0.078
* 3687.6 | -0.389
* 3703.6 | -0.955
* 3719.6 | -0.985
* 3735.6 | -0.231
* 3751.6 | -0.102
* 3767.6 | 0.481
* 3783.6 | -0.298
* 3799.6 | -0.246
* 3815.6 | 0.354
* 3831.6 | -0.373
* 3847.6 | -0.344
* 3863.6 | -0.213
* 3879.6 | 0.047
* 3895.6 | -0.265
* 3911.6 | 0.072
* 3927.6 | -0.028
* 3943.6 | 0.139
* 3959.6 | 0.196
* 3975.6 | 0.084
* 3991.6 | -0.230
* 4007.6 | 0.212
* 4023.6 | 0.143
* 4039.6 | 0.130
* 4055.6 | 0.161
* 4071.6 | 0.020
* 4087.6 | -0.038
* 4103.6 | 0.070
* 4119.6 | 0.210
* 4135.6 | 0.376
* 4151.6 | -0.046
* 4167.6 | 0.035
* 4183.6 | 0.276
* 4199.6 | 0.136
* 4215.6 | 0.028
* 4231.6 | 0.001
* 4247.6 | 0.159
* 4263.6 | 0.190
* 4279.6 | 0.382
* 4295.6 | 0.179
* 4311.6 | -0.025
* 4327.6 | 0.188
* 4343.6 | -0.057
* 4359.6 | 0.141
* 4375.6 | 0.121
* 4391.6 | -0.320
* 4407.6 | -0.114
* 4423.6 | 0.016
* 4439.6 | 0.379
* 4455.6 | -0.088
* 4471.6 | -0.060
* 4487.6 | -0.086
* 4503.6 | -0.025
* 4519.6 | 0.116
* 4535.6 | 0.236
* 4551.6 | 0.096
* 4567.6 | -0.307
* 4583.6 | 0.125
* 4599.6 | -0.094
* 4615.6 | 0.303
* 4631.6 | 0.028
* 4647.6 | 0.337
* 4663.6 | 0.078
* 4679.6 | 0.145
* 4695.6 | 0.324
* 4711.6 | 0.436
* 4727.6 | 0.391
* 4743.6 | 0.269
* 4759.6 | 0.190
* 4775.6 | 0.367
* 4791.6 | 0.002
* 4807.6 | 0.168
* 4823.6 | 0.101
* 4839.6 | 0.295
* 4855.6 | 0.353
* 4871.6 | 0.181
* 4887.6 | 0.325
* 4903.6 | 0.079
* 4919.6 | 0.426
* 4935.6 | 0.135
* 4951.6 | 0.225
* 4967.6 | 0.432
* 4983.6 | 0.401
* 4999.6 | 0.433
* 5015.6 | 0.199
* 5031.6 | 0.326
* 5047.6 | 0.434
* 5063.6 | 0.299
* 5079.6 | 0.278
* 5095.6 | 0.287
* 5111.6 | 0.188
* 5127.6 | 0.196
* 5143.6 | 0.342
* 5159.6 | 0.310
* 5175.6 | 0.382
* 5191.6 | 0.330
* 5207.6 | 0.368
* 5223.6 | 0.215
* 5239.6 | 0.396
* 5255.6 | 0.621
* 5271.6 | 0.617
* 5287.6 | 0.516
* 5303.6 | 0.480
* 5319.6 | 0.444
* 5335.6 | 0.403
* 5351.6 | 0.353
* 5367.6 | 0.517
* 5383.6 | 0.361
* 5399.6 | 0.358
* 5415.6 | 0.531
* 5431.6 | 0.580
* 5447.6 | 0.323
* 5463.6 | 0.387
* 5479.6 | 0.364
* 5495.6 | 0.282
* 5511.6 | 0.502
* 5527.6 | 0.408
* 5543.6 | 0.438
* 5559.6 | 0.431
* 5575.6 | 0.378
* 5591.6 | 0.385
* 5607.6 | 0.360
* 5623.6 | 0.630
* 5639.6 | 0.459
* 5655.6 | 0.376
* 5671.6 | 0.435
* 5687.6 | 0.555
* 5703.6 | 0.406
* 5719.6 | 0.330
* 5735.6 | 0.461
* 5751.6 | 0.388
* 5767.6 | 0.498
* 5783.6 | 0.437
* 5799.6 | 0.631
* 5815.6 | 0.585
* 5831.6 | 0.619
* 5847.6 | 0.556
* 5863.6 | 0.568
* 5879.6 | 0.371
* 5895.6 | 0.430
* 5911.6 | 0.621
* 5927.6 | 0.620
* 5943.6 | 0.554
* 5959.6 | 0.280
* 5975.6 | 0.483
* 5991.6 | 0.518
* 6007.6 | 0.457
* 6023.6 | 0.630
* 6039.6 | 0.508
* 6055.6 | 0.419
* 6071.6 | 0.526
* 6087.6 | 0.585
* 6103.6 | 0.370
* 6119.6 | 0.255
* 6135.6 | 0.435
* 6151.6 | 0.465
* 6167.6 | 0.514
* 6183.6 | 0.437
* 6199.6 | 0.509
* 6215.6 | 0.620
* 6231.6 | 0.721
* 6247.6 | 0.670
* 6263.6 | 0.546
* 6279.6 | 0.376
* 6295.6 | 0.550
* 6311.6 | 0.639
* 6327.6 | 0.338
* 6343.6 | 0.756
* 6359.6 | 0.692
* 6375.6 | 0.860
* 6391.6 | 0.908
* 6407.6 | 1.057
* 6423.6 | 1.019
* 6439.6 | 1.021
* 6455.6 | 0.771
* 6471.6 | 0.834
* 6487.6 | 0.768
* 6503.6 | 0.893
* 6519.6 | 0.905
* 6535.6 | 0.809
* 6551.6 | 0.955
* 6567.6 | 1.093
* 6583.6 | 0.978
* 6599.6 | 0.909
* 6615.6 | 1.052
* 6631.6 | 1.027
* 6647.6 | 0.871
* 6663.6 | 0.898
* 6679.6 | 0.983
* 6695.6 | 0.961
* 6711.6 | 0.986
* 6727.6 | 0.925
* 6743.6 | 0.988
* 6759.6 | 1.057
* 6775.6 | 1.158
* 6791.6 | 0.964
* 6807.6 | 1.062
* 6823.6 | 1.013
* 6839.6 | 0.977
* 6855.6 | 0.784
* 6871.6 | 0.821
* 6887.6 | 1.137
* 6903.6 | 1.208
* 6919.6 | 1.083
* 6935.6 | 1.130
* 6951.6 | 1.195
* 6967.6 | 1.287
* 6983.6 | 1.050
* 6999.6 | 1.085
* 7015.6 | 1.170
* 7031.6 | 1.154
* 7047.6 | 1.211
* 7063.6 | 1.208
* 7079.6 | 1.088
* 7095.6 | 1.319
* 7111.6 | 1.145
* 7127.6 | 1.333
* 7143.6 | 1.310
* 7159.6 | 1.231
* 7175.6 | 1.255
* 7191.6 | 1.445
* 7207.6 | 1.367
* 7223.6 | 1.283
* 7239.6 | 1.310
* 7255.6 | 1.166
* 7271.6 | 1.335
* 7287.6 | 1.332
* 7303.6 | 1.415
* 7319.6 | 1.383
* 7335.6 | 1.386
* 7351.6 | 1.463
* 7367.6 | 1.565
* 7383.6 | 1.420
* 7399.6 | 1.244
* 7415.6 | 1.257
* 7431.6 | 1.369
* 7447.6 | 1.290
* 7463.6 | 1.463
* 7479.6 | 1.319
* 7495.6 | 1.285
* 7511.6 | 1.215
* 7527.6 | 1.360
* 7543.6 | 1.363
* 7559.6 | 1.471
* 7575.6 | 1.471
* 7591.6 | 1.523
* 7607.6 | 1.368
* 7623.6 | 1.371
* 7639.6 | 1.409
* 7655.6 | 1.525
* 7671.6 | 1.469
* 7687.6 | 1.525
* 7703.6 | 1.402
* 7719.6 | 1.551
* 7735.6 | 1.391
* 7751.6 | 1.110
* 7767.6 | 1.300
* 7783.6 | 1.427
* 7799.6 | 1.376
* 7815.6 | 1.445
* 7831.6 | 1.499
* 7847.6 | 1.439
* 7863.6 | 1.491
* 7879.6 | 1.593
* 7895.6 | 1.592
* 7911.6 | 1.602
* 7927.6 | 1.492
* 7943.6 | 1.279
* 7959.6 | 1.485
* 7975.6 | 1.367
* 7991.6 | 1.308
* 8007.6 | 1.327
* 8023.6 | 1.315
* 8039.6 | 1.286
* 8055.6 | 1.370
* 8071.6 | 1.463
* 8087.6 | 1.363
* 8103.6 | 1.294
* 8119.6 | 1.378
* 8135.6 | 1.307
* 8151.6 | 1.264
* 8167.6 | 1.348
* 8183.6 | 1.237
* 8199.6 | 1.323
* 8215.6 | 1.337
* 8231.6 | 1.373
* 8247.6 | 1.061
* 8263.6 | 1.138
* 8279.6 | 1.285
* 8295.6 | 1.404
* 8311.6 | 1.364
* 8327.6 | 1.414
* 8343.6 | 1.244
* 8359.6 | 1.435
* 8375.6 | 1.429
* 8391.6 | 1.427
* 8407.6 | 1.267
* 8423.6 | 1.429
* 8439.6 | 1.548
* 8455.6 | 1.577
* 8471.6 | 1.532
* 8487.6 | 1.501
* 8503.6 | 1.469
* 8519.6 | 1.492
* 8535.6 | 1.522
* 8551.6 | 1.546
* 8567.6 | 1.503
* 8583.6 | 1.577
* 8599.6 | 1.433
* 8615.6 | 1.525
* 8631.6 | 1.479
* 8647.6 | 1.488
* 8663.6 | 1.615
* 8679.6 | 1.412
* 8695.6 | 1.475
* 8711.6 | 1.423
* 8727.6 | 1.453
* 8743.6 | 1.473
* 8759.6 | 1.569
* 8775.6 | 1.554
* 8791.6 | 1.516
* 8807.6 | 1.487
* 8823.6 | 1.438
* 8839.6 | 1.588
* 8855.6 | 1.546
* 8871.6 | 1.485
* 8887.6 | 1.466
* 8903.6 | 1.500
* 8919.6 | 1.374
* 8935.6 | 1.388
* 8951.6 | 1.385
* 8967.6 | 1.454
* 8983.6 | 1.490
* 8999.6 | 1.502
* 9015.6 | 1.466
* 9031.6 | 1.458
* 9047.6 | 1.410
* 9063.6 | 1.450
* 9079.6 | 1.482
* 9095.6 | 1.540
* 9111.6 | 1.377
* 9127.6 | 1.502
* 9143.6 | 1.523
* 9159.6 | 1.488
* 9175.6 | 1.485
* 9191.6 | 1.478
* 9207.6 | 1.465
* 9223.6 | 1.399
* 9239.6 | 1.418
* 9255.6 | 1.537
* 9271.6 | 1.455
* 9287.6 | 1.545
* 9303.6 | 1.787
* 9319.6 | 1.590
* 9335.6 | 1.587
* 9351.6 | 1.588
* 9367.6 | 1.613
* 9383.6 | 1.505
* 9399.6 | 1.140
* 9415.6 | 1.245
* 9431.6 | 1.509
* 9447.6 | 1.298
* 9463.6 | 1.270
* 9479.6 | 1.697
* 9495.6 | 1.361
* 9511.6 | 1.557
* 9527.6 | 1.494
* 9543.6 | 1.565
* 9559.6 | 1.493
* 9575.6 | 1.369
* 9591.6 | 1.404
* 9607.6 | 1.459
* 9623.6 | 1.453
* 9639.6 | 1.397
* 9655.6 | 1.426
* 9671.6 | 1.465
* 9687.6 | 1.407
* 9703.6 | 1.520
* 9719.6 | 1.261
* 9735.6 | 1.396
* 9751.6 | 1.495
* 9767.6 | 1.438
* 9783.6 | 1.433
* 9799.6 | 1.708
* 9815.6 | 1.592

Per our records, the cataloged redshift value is 0.595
